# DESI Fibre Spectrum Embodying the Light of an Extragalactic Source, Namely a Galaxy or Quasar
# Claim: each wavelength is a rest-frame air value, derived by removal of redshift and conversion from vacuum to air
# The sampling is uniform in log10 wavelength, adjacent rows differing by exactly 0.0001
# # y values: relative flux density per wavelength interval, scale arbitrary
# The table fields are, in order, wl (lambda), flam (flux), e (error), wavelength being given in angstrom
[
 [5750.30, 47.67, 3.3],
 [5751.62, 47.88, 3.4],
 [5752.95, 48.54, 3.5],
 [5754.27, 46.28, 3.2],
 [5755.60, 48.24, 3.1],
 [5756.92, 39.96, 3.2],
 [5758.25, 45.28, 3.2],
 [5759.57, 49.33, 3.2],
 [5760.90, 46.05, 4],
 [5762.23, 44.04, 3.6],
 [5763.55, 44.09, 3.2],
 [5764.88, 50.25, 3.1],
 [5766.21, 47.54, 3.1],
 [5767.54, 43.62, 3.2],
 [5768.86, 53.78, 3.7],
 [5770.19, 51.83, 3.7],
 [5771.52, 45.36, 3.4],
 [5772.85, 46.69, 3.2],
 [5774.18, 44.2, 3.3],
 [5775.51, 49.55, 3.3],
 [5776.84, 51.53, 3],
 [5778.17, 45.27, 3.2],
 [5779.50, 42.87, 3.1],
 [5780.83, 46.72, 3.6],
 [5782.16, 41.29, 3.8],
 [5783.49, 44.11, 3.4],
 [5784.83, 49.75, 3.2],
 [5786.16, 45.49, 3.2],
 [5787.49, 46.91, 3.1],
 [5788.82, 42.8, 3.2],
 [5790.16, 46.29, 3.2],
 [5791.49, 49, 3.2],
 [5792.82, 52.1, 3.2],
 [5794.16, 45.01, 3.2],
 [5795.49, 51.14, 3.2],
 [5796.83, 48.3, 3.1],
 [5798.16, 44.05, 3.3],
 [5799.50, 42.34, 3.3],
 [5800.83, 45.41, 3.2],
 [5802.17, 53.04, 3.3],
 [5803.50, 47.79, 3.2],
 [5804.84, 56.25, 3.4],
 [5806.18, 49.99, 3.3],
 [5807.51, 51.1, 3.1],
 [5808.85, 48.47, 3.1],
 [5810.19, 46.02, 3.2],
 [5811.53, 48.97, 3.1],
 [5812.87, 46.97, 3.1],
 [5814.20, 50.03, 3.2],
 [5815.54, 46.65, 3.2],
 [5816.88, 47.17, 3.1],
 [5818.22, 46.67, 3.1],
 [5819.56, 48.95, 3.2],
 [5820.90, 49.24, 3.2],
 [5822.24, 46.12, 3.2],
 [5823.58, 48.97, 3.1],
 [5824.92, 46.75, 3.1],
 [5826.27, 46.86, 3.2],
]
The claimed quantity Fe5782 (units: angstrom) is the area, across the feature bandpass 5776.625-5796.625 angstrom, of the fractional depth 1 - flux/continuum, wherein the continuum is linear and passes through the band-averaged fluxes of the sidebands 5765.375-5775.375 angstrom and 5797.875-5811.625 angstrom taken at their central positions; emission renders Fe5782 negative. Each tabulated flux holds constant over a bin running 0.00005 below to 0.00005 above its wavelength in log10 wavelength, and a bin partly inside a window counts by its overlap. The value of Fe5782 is 0.6 angstrom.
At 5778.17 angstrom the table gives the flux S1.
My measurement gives 45.27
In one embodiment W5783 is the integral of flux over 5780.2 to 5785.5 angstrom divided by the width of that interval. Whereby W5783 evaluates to 45.4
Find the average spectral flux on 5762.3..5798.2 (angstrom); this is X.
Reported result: 47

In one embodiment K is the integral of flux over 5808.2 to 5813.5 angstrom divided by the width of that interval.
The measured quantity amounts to 47.6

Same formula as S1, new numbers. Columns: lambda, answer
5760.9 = 46.05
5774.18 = 44.2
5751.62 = 47.88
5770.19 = 51.83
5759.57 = 49.33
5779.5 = 42.87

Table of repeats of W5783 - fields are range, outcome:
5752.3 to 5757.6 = 45.8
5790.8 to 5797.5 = 49.1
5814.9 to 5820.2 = 47.3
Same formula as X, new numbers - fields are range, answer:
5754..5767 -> 46.1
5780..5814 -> 47.6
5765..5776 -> 47.9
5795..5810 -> 48.8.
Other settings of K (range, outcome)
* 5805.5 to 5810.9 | 48.9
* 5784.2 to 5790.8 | 46.2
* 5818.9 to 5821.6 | 49.1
